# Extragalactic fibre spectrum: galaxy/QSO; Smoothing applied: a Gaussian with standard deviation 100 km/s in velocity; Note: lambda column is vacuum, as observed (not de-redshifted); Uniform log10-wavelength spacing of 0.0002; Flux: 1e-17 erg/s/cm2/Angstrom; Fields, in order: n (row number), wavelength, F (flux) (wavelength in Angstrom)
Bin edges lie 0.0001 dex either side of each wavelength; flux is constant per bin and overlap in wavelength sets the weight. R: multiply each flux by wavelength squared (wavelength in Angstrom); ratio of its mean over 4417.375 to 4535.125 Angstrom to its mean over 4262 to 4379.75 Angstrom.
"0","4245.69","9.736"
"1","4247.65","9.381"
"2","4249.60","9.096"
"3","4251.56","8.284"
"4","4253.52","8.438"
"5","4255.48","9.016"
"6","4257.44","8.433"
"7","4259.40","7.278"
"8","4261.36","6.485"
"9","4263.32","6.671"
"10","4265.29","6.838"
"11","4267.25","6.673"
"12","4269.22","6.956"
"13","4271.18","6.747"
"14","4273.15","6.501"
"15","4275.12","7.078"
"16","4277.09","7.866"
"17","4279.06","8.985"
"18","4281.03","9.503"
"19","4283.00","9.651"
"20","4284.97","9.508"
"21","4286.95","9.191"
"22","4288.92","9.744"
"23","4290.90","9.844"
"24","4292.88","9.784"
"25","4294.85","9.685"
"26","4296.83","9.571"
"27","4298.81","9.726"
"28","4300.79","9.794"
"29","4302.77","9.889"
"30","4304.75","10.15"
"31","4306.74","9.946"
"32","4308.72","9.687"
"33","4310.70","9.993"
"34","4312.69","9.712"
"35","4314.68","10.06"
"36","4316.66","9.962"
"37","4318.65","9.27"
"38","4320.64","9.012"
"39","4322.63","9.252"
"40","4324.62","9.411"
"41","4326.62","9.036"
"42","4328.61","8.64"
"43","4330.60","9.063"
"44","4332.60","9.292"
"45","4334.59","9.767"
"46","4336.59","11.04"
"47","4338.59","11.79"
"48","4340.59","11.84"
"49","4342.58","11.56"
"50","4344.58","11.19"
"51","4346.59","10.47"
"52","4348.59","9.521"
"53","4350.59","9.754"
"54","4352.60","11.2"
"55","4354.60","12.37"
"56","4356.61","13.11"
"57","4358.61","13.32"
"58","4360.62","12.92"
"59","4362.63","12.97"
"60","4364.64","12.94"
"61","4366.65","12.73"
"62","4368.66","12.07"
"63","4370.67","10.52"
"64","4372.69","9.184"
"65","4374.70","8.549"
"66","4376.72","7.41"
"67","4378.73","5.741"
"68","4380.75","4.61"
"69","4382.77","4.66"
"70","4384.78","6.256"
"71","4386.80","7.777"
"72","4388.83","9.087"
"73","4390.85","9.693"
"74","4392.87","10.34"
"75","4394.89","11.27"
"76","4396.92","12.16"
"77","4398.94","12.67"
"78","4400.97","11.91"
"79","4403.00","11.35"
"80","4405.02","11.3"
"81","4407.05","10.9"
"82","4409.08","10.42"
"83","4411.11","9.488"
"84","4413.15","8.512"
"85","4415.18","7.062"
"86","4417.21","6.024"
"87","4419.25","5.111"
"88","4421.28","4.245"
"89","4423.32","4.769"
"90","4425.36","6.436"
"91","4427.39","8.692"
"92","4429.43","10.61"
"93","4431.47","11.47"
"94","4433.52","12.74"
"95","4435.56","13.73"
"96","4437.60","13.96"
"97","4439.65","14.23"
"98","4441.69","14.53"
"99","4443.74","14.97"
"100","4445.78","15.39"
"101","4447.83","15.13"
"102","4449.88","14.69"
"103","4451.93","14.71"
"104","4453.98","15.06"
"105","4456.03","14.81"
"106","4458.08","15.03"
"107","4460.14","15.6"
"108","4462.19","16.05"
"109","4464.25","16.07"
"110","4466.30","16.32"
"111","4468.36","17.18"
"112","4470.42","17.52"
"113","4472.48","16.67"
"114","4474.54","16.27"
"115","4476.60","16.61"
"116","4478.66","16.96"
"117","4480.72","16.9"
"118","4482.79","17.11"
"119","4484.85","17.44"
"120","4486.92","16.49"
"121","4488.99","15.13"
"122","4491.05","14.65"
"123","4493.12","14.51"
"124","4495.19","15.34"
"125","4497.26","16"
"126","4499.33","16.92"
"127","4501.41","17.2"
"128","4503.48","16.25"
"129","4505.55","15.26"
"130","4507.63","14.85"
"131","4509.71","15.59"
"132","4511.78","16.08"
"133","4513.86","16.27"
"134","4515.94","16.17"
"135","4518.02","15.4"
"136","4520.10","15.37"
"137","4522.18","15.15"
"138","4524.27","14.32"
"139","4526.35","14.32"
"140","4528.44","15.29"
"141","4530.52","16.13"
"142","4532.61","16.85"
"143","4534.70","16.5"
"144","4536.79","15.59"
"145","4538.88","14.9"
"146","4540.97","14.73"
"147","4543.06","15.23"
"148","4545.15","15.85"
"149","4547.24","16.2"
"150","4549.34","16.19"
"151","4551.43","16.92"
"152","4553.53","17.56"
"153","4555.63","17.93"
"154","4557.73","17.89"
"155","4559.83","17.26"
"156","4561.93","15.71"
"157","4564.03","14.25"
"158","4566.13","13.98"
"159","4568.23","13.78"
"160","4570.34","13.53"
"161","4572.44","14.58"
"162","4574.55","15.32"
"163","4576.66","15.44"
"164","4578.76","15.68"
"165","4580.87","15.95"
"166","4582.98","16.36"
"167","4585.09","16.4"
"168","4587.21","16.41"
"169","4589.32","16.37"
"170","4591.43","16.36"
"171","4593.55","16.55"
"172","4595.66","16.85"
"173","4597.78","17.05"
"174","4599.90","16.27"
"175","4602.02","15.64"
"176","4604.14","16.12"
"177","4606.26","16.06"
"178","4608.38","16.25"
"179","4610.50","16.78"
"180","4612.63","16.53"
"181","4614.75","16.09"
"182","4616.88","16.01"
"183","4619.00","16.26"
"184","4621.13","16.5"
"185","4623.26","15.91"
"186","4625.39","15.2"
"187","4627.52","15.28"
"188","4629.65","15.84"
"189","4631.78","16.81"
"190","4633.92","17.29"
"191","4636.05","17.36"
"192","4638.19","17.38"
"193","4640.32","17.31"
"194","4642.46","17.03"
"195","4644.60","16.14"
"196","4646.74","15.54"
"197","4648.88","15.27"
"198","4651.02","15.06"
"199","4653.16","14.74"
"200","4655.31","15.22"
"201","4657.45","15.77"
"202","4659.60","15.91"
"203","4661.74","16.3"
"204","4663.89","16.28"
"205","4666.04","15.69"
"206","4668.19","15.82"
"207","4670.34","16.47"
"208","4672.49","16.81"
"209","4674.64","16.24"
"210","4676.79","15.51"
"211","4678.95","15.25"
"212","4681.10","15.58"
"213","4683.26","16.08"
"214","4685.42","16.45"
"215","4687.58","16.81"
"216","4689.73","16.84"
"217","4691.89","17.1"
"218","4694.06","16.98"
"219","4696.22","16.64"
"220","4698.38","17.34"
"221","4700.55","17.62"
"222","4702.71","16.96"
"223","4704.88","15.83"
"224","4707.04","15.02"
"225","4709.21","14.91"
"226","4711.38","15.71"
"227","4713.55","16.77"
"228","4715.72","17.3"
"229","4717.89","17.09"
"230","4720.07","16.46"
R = 1.60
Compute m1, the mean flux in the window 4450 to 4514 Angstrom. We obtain 16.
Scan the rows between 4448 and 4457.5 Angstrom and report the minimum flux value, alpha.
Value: 14.69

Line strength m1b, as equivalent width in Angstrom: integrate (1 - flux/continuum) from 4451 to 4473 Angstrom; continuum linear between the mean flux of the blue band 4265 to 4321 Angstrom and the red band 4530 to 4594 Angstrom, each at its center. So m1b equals -4.2 Angstrom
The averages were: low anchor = 9.04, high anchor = 15.9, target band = 15.9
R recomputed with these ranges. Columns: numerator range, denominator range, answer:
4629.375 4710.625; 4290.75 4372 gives 1.79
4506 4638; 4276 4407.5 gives 1.76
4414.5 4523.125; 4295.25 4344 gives 1.54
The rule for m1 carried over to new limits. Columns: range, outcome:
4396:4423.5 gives 9.11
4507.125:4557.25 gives 15.8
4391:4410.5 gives 11.3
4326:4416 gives 10.2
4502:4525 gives 15.6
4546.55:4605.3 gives 16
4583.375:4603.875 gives 16.4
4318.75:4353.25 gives 10.1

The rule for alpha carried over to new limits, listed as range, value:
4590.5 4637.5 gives 15.2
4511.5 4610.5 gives 13.53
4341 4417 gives 4.61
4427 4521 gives 8.692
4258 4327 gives 6.485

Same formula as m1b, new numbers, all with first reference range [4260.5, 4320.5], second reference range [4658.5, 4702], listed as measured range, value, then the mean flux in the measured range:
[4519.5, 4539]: -2.9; 15.5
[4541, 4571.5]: -4.0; 15.8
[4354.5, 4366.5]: -3.2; 13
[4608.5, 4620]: -0.9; 16.3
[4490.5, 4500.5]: -2.1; 15.5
